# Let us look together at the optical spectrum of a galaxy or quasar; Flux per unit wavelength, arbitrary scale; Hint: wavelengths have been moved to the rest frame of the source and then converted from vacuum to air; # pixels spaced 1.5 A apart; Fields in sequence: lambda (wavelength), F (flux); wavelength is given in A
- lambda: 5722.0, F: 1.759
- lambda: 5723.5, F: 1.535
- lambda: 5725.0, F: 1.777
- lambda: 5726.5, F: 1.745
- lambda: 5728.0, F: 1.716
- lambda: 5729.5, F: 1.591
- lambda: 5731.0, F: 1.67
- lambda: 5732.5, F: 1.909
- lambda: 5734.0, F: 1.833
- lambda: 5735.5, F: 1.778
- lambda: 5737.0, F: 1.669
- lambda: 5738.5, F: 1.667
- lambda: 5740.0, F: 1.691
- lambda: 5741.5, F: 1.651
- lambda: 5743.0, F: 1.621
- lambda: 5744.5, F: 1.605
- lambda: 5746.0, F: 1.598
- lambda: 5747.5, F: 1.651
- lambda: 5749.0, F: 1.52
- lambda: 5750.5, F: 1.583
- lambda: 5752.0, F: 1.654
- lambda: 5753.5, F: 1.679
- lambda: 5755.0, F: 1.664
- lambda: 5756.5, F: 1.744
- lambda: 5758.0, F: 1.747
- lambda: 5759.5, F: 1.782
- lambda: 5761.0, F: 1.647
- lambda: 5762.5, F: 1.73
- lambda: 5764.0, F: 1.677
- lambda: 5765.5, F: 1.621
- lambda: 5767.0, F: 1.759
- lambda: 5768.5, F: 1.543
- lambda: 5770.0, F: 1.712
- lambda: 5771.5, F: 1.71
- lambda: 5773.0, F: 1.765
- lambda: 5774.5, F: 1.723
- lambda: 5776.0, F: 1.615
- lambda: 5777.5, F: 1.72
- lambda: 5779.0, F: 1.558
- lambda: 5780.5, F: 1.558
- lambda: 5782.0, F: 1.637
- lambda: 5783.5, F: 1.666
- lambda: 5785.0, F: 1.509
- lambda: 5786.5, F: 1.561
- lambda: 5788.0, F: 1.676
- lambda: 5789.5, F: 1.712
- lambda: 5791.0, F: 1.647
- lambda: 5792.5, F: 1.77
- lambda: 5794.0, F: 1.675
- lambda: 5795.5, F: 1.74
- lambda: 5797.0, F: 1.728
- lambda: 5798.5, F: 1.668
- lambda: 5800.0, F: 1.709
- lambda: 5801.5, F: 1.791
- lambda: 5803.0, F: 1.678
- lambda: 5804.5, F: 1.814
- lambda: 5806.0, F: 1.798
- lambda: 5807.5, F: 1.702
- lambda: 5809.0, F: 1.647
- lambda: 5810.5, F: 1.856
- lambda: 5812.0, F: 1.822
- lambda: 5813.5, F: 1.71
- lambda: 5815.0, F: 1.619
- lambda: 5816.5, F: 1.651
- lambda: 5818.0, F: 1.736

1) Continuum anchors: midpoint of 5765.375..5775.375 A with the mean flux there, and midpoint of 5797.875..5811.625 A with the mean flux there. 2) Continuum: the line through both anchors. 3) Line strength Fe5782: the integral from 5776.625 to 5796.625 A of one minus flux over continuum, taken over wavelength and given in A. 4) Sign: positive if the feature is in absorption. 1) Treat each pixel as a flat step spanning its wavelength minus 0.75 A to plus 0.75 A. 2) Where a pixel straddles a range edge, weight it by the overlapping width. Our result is 0.8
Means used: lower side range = 1.69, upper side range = 1.74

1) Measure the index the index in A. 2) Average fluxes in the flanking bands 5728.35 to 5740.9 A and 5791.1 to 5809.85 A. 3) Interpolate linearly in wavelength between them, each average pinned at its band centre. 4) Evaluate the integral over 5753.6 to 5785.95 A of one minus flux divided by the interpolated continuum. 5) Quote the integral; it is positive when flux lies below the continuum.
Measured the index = 1.0 A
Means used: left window 1.72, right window 1.72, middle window 1.67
